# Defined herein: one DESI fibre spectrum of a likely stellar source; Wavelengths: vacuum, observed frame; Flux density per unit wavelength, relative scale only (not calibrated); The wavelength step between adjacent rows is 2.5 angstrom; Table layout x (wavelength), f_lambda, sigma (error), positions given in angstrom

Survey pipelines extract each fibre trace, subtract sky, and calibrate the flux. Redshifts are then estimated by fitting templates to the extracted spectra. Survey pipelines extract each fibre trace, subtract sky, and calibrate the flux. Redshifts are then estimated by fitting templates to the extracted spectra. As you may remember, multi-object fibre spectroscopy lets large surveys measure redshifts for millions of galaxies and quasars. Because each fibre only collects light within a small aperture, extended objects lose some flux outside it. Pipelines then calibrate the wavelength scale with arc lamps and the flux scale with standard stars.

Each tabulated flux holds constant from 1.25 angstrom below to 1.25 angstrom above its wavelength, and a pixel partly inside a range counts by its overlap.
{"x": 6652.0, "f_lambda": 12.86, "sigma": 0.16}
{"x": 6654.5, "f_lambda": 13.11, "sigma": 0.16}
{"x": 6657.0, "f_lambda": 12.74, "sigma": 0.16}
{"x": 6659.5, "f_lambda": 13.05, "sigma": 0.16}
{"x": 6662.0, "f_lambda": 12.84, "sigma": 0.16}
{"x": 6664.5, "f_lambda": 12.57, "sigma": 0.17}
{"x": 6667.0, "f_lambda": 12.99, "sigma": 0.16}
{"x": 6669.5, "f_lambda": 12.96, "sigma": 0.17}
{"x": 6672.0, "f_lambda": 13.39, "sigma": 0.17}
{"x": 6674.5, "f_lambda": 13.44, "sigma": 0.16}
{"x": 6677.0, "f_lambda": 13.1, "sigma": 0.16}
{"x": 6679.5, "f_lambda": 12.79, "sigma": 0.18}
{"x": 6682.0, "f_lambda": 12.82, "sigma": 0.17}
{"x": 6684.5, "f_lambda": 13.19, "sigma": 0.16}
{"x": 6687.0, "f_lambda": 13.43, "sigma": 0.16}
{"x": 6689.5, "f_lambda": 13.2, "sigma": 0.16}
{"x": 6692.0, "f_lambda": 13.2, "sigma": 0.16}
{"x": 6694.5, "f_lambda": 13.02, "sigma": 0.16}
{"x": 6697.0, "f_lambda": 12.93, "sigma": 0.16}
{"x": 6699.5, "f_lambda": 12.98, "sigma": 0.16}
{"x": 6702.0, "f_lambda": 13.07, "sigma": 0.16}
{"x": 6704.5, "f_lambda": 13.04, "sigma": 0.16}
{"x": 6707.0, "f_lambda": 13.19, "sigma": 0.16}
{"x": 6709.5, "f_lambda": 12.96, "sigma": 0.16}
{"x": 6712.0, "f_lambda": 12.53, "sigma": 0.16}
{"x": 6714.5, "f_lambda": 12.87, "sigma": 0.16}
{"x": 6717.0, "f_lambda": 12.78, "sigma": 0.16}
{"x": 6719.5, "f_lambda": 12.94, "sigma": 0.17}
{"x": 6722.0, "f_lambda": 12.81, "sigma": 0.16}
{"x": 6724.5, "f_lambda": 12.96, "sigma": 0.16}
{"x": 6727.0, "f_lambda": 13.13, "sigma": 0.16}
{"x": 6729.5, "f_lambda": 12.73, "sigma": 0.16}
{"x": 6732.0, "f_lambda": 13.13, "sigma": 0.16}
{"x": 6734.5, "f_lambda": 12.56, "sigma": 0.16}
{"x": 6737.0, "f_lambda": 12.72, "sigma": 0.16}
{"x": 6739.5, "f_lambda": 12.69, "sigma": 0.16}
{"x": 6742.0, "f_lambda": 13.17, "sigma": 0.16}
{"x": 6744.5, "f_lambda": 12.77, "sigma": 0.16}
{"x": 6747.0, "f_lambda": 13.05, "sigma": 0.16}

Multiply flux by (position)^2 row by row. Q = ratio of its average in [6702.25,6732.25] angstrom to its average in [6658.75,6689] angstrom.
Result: 1.0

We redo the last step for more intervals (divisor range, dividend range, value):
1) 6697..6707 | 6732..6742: 0.99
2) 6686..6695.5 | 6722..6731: 0.99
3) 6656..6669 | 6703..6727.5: 1.02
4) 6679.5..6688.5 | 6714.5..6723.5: 0.99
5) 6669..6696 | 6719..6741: 0.99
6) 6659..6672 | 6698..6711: 1.02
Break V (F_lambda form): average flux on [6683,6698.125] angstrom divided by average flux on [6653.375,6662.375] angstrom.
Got 1.02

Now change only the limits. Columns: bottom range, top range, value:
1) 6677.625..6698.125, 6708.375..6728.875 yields 0.98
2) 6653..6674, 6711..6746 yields 0.99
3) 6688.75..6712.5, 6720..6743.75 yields 0.99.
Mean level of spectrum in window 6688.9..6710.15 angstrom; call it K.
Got 13.1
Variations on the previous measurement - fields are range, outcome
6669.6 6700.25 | 13.1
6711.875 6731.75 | 12.9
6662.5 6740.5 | 13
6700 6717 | 12.9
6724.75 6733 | 13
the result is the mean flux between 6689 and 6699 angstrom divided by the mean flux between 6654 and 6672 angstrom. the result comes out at 1.01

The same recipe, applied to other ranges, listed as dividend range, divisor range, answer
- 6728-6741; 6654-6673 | 0.99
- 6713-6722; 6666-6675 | 0.97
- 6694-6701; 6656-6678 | 1.00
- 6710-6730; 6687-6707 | 0.98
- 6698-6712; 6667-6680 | 0.99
